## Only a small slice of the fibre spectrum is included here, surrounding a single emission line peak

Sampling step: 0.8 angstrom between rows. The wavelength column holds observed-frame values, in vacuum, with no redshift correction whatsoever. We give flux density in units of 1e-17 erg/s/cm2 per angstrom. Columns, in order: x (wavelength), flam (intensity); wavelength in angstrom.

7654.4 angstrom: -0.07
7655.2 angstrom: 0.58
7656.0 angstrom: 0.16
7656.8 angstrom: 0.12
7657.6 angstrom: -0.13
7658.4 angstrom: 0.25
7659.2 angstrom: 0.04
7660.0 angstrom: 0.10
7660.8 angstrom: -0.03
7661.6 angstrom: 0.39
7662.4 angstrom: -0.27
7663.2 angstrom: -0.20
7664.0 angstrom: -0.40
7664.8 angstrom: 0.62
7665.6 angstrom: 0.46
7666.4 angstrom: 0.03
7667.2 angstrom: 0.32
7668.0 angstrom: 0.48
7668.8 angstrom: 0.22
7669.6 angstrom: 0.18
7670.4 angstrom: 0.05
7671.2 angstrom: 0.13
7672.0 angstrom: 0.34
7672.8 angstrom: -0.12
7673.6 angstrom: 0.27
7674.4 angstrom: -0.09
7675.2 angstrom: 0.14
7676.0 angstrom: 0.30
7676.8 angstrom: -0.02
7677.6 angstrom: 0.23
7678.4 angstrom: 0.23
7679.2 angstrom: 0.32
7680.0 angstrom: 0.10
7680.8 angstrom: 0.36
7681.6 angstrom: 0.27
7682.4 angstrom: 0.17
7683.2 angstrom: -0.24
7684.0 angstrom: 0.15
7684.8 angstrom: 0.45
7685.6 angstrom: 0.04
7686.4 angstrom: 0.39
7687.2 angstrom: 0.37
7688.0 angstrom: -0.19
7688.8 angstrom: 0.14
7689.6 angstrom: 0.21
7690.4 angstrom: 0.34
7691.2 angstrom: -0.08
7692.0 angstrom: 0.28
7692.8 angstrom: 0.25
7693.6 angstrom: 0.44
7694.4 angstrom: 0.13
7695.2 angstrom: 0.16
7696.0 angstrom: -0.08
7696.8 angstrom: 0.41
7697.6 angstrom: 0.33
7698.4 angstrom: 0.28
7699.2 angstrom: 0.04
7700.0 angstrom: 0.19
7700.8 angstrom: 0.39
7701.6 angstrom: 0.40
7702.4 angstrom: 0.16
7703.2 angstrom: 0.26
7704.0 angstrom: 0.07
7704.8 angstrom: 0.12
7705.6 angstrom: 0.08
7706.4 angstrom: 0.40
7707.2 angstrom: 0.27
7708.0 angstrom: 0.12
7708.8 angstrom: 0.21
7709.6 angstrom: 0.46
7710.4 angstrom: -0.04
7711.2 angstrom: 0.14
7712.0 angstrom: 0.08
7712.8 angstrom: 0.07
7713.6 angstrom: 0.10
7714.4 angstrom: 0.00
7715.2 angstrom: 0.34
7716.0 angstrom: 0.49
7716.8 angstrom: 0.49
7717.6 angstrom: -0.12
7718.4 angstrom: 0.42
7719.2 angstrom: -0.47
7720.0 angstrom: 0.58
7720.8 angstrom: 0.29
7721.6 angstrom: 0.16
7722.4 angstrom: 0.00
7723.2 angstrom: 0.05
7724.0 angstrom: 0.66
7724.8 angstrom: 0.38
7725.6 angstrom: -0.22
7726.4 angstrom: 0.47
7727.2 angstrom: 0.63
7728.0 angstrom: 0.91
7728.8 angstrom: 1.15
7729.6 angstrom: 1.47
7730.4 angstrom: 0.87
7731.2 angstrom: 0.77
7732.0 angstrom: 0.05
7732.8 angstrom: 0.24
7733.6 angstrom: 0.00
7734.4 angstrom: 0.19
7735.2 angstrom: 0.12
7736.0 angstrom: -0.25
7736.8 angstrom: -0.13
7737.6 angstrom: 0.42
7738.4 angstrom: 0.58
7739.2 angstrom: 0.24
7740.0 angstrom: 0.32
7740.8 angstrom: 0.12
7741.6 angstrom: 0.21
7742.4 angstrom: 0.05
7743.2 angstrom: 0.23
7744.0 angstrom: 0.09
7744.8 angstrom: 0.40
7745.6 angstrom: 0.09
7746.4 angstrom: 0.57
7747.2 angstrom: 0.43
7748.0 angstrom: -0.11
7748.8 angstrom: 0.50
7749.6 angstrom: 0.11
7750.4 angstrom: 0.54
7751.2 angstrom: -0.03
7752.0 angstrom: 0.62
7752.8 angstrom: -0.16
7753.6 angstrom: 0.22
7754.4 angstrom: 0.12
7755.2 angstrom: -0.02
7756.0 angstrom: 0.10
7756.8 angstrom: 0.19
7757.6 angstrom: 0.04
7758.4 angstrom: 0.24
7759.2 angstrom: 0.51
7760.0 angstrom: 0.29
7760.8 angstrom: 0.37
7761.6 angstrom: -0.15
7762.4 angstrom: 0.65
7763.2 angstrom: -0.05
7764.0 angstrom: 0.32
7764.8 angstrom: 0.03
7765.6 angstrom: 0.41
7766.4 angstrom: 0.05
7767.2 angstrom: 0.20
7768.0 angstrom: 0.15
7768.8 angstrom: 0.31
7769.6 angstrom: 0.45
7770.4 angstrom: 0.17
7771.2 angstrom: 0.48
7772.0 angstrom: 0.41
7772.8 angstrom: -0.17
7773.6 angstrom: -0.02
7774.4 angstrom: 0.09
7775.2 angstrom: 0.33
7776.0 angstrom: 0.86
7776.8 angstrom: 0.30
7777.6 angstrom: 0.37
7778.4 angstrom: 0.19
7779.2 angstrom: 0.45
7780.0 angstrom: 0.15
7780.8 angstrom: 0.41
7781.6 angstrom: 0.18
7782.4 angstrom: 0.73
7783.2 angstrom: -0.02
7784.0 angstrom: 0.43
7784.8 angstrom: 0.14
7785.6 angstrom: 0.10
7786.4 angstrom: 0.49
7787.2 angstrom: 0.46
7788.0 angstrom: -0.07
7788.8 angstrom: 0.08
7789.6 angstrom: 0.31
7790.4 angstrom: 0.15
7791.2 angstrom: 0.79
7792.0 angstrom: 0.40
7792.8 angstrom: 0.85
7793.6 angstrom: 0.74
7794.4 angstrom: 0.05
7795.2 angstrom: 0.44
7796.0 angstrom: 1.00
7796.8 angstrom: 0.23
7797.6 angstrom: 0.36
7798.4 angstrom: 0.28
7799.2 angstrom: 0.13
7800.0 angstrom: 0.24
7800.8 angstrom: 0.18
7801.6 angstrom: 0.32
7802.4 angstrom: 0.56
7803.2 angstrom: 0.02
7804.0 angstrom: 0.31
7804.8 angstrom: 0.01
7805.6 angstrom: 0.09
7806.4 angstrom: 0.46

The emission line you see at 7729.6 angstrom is Hgamma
